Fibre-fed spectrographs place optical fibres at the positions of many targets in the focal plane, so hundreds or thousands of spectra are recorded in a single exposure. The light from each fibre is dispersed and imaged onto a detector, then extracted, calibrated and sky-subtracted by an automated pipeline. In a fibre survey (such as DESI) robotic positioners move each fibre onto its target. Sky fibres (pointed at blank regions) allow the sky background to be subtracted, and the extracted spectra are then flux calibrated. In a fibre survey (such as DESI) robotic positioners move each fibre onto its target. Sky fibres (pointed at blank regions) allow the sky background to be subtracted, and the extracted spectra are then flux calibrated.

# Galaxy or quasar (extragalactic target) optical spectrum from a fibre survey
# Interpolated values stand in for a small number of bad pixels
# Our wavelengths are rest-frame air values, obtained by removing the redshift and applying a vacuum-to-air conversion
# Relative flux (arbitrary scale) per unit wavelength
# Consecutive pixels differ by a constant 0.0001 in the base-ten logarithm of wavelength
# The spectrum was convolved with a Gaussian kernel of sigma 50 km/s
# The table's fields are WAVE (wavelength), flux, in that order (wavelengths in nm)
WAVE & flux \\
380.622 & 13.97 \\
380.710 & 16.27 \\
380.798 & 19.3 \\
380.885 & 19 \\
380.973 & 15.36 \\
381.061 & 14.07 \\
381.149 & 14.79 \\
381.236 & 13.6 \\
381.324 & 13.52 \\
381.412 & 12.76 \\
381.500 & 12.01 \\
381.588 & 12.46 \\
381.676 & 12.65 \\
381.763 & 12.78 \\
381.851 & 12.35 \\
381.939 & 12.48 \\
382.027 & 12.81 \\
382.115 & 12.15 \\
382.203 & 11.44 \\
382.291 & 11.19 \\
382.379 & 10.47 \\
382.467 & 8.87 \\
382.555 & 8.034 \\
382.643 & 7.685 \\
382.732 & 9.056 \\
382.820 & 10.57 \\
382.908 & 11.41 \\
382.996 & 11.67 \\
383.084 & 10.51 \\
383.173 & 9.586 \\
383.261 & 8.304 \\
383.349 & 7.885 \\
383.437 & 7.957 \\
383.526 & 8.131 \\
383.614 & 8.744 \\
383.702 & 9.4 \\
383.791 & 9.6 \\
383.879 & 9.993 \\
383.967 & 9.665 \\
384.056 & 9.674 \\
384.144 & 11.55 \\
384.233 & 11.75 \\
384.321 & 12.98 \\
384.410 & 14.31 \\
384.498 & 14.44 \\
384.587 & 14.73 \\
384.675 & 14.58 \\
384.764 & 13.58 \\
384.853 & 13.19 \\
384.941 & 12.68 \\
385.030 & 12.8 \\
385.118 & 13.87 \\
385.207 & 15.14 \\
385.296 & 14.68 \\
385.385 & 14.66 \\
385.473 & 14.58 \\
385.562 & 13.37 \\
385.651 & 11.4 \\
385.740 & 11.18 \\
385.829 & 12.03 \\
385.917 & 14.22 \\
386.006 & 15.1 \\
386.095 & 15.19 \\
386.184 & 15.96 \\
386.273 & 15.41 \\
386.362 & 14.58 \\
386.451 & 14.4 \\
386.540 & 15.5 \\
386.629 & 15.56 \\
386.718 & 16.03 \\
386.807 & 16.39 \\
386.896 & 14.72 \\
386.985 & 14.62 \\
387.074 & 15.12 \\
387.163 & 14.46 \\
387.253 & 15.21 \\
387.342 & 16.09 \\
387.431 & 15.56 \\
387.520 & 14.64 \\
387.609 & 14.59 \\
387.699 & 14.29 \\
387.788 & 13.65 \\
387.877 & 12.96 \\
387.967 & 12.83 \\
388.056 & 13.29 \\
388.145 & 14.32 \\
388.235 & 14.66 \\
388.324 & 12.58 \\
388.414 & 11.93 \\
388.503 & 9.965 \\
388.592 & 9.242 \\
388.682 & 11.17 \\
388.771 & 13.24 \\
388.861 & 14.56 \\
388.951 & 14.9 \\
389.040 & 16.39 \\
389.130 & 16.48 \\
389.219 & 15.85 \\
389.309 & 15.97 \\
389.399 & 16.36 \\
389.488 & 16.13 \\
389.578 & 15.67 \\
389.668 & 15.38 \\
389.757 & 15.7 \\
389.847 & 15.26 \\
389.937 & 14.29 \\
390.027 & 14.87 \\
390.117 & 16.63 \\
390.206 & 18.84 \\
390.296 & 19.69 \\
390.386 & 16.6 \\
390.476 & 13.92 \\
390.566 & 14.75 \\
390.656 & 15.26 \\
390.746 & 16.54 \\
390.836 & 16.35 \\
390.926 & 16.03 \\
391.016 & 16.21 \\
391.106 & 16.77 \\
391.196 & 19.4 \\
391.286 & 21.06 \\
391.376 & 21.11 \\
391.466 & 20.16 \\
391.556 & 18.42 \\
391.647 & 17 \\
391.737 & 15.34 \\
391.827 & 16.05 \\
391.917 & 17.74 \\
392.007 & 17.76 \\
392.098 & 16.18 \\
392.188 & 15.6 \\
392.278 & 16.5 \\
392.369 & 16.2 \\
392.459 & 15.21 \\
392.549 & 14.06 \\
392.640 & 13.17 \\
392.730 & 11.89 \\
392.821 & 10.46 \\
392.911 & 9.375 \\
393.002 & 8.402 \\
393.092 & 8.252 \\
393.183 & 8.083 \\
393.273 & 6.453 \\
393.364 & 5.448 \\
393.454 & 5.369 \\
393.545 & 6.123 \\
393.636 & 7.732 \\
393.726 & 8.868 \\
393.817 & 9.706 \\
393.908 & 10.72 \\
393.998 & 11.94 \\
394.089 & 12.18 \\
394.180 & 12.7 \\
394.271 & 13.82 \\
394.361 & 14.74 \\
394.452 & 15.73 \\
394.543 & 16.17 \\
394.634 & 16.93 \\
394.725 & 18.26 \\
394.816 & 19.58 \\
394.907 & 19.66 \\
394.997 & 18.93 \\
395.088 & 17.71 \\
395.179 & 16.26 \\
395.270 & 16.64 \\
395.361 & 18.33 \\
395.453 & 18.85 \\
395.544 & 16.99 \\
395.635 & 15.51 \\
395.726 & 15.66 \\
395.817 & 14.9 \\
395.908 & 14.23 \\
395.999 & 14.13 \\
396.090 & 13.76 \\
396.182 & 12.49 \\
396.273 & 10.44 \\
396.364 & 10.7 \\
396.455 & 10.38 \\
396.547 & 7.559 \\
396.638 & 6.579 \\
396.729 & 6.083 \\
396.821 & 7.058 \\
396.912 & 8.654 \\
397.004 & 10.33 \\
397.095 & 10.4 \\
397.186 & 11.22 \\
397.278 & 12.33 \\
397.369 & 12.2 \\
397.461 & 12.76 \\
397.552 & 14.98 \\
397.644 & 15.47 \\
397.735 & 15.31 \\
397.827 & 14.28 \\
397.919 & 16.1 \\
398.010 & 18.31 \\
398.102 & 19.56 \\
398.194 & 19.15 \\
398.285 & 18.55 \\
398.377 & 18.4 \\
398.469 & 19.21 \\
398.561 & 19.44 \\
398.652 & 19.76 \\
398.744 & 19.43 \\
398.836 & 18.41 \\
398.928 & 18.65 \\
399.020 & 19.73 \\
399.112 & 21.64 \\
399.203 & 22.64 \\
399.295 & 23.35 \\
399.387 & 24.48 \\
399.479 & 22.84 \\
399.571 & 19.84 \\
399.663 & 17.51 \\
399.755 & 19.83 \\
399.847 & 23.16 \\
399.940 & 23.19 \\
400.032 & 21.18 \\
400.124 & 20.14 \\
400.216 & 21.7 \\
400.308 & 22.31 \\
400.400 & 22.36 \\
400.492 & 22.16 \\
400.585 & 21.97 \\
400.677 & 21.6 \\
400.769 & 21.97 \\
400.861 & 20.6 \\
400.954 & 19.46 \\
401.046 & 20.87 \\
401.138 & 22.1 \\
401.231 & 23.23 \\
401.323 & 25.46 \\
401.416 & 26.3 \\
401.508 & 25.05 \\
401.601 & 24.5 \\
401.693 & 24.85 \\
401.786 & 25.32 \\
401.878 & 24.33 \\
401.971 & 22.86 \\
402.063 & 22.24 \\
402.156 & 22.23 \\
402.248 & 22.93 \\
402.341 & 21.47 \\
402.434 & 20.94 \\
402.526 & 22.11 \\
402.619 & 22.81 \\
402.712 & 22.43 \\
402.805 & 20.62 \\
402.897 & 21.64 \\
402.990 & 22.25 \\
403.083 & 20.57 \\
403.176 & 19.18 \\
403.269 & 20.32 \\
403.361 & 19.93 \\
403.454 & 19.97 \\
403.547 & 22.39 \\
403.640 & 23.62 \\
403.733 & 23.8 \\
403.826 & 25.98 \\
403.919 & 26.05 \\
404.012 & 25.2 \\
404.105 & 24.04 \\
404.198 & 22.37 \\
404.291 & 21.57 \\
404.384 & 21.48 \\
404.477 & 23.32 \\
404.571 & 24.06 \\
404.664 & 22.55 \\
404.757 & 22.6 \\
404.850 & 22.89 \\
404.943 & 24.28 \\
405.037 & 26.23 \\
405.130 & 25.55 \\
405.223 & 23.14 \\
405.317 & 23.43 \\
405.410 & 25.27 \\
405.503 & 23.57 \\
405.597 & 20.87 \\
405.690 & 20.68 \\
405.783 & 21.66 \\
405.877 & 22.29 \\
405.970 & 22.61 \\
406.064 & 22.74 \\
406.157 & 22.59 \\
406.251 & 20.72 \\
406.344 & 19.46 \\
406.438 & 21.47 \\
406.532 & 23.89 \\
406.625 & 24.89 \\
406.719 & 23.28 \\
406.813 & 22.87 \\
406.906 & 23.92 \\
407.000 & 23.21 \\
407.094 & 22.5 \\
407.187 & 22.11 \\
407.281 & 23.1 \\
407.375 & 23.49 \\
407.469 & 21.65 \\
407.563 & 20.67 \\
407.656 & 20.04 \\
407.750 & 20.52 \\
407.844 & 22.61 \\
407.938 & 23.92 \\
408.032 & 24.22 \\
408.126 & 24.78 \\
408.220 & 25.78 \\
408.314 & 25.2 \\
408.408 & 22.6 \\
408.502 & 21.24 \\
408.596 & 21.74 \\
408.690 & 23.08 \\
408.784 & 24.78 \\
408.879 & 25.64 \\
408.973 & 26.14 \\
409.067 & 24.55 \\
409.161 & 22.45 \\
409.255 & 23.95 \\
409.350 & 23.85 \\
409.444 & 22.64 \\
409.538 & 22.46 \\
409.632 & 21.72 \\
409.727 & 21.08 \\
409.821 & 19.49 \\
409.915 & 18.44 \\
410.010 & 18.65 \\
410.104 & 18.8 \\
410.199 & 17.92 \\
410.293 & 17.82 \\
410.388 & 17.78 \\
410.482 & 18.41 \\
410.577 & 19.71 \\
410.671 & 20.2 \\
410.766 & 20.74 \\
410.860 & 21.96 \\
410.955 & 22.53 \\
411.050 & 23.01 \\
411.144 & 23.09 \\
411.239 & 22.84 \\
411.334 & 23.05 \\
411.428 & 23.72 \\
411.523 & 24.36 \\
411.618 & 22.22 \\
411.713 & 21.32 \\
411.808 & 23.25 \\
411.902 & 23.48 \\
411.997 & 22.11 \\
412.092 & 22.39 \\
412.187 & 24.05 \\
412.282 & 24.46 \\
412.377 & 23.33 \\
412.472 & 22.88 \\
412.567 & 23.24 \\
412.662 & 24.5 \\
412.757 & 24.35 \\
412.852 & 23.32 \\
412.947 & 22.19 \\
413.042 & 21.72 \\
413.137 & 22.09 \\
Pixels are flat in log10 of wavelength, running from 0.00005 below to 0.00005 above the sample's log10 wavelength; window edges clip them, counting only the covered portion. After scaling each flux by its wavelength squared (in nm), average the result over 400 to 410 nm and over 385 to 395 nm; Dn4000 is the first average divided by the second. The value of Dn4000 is 1.70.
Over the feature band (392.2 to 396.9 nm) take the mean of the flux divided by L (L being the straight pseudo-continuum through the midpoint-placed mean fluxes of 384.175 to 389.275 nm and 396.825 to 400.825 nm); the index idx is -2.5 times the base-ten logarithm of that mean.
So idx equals 0.31 mag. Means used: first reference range 14.1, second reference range 18.4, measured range 12.7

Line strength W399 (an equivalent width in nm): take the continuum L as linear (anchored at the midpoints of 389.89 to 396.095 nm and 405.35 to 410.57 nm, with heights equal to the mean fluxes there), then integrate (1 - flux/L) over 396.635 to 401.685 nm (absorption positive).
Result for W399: -0.23 nm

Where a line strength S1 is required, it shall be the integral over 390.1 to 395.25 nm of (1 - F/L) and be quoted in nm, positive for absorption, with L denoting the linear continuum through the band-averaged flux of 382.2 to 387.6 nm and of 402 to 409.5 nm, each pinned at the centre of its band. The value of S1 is 0.554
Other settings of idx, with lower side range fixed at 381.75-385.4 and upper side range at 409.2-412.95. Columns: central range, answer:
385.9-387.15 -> -0.22 mag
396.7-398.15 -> 0.28 mag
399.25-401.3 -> -0.22 mag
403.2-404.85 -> -0.19 mag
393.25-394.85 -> 0.29 mag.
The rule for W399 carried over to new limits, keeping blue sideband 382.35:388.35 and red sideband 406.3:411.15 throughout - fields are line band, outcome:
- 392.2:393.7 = 0.52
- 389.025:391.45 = -0.31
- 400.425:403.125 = -0.46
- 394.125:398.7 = 0.65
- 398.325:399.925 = -0.20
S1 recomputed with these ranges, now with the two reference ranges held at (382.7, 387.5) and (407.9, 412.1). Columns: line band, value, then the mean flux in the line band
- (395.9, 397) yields 0.45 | 10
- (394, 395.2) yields 0.02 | 16.2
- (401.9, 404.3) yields -0.33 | 22.3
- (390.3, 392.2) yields -0.25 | 17.1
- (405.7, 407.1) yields -0.11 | 22.5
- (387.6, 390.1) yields 0.02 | 14.2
